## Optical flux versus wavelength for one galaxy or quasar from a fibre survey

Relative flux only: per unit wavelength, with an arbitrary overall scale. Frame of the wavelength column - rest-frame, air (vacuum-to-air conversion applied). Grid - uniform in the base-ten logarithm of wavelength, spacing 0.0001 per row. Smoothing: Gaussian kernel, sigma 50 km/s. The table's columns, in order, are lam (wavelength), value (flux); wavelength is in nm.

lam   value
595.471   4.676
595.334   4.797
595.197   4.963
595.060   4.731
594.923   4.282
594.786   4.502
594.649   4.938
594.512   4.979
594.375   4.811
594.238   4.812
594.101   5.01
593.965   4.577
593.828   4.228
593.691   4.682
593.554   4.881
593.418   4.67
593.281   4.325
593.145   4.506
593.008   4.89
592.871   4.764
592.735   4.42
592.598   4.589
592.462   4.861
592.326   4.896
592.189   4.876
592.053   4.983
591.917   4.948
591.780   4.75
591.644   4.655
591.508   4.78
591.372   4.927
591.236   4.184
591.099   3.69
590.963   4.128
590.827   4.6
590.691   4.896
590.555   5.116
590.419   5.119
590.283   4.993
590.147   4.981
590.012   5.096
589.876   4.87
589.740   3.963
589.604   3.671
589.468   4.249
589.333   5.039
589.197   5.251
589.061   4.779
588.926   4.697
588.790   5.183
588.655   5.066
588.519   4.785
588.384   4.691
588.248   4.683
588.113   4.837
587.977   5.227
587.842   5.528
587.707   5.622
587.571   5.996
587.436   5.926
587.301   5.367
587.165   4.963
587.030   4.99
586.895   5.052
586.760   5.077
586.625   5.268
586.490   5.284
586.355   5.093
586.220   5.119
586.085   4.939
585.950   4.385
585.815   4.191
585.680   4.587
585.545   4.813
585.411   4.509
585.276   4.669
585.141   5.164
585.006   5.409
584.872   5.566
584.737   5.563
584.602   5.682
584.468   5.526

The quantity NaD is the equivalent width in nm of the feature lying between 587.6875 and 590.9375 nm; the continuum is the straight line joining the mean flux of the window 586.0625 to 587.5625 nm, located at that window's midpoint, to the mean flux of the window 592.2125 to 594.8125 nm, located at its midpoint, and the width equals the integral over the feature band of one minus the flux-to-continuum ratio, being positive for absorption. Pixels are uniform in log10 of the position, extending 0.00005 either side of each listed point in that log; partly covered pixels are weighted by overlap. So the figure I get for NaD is 0.12 nm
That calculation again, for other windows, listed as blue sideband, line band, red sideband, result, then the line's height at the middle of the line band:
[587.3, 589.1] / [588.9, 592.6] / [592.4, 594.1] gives 0.146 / 4.9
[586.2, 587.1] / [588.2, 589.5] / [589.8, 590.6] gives 0.051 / 5.06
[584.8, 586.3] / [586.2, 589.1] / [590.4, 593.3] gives -0.215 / 4.79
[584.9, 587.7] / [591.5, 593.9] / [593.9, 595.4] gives 0.065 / 4.83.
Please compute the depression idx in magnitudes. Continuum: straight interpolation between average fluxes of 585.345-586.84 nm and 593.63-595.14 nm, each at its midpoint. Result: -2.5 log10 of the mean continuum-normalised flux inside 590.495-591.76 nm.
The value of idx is 0.05 mag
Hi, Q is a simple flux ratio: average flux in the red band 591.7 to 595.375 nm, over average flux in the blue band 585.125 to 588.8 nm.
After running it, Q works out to 0.9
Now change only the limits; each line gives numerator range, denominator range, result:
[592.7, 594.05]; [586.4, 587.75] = 0.86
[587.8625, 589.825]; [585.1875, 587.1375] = 0.98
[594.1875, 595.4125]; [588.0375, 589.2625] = 0.97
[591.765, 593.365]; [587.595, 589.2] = 0.94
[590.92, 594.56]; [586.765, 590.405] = 0.94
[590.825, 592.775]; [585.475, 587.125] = 0.94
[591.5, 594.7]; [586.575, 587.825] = 0.88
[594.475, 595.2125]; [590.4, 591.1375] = 1.02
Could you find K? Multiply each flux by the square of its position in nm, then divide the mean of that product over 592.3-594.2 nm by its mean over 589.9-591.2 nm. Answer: 1.0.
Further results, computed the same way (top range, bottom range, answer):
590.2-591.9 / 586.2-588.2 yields 0.89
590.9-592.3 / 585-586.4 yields 0.98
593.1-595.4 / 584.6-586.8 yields 0.97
